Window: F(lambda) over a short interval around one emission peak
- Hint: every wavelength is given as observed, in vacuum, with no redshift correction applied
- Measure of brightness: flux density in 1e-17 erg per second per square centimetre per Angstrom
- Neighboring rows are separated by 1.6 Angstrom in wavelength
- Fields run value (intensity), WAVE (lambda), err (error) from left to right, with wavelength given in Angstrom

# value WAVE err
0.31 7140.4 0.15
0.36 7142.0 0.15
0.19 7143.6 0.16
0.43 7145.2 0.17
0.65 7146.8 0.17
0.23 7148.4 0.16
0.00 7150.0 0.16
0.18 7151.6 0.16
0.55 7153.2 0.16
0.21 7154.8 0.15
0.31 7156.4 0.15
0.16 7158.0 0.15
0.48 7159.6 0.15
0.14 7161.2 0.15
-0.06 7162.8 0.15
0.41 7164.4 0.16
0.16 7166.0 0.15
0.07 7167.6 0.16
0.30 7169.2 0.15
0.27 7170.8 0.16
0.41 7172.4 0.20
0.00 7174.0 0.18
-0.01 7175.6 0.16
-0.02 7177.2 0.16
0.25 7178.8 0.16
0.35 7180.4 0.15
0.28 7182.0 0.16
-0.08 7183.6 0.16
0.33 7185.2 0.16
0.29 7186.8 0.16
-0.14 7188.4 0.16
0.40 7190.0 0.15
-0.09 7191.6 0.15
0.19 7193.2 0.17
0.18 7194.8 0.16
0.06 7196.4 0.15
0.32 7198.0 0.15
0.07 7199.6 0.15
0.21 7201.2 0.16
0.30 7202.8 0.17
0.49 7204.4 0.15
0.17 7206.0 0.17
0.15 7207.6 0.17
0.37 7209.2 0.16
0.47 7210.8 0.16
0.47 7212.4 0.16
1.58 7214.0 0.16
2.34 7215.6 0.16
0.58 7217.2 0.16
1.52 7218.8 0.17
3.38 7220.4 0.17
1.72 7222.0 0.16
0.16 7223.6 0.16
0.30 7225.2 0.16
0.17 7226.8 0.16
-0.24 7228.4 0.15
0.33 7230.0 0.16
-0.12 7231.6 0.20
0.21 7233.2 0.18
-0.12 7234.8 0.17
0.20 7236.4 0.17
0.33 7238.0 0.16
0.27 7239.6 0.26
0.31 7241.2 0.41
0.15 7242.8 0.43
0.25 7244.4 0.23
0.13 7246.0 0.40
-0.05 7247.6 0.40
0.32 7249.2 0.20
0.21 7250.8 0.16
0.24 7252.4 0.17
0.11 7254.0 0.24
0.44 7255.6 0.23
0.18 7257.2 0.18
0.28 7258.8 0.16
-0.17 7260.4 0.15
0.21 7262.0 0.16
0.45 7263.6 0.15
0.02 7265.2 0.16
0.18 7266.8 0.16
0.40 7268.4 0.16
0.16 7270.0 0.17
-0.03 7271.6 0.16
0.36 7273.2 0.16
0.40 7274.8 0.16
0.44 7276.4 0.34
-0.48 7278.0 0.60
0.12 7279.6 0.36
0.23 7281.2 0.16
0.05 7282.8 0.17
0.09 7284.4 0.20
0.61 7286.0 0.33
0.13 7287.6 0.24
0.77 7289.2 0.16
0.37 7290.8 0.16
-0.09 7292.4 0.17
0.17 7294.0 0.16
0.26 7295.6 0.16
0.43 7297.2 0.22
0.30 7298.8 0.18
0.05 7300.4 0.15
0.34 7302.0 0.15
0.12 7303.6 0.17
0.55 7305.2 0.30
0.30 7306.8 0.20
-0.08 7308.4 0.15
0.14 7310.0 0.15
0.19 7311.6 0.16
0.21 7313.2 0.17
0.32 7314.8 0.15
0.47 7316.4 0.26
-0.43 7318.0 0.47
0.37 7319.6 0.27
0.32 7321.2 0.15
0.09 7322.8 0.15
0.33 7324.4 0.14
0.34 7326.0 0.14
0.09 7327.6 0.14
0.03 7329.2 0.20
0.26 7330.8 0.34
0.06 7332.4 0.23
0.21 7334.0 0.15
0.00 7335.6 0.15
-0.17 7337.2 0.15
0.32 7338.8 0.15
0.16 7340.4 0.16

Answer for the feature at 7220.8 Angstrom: [O II]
